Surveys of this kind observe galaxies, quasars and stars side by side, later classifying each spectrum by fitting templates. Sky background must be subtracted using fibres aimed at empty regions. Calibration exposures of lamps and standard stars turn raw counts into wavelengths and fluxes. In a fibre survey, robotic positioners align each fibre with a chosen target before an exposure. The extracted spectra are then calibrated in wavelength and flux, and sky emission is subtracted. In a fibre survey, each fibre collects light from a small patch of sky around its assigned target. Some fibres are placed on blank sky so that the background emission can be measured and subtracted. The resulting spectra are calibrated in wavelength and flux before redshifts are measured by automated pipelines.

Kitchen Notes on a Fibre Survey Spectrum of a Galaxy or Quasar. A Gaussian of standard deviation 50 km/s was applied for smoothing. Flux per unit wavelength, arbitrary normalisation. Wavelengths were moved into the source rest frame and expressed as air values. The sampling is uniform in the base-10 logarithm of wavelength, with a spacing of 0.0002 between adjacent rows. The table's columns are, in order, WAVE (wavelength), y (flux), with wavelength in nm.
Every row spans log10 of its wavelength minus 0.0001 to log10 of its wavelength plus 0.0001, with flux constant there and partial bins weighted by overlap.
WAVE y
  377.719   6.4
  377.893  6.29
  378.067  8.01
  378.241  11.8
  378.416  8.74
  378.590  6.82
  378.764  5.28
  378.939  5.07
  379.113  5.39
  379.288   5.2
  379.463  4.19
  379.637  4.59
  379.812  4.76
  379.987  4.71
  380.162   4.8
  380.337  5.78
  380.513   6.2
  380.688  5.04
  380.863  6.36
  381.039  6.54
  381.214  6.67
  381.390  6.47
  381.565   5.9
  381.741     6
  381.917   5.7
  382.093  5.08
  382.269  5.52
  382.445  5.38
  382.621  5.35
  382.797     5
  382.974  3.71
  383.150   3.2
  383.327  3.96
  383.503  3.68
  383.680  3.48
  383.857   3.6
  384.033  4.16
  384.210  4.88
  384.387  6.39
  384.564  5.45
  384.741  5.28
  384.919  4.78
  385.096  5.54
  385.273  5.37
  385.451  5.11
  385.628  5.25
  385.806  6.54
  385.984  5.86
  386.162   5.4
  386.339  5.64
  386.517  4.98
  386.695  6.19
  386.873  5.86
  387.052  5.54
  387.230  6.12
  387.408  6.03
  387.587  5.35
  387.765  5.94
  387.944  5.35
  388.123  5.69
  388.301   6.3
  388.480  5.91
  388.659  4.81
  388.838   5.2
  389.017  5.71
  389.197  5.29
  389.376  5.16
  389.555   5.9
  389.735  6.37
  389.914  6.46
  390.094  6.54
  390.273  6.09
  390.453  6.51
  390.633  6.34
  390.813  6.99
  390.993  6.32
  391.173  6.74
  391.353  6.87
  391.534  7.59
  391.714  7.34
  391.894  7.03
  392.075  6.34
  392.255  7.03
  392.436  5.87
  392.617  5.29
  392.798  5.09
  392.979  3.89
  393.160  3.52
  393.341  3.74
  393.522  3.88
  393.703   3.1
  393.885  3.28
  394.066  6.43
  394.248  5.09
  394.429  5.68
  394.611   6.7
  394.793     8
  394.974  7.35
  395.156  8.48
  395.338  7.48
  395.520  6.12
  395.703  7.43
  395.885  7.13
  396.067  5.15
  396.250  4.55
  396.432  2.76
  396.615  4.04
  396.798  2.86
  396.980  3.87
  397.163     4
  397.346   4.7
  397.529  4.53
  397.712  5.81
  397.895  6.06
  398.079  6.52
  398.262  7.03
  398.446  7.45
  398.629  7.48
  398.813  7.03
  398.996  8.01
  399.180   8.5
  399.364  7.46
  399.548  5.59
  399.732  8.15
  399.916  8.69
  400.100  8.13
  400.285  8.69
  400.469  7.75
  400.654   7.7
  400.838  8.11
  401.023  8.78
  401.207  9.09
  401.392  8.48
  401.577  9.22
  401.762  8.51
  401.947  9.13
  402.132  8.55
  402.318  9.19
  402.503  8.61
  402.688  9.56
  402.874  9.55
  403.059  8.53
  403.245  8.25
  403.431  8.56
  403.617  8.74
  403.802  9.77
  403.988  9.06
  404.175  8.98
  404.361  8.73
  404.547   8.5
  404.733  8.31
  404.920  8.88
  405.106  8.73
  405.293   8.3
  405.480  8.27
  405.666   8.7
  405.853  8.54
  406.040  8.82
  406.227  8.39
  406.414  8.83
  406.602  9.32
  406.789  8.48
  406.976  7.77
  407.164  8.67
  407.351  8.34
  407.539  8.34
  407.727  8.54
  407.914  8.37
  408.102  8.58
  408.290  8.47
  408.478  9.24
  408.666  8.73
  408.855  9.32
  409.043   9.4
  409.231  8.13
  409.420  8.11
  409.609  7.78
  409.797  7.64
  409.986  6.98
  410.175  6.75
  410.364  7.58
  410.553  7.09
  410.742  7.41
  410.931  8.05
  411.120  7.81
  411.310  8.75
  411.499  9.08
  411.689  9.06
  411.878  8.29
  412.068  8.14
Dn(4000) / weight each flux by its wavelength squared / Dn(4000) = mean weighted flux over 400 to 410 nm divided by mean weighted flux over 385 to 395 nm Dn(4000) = 1.61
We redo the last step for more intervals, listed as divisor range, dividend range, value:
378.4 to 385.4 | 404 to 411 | 1.83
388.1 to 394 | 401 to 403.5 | 1.65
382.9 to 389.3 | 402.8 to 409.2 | 1.84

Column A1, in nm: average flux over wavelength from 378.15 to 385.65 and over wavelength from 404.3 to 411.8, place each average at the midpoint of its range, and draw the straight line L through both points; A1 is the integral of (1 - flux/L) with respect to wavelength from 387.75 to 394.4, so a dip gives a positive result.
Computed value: 0.75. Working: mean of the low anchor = 5.4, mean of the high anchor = 8.37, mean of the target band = 5.7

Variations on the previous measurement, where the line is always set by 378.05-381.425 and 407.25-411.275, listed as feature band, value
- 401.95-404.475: -0.40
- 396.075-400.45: 0.72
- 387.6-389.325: 0.29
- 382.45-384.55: 0.64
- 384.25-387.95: 0.51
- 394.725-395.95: -0.04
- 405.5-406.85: -0.13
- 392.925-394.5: 0.62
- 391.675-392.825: 0.11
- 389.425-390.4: 0.08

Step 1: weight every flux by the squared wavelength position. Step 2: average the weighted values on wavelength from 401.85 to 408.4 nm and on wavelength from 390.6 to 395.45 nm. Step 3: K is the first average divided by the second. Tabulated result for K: 1.5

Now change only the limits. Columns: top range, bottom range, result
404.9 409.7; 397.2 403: 1.14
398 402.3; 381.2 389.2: 1.63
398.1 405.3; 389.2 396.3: 1.46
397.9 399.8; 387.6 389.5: 1.38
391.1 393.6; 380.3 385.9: 1.15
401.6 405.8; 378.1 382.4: 1.66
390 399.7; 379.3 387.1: 1.21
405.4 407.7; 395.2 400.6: 1.40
